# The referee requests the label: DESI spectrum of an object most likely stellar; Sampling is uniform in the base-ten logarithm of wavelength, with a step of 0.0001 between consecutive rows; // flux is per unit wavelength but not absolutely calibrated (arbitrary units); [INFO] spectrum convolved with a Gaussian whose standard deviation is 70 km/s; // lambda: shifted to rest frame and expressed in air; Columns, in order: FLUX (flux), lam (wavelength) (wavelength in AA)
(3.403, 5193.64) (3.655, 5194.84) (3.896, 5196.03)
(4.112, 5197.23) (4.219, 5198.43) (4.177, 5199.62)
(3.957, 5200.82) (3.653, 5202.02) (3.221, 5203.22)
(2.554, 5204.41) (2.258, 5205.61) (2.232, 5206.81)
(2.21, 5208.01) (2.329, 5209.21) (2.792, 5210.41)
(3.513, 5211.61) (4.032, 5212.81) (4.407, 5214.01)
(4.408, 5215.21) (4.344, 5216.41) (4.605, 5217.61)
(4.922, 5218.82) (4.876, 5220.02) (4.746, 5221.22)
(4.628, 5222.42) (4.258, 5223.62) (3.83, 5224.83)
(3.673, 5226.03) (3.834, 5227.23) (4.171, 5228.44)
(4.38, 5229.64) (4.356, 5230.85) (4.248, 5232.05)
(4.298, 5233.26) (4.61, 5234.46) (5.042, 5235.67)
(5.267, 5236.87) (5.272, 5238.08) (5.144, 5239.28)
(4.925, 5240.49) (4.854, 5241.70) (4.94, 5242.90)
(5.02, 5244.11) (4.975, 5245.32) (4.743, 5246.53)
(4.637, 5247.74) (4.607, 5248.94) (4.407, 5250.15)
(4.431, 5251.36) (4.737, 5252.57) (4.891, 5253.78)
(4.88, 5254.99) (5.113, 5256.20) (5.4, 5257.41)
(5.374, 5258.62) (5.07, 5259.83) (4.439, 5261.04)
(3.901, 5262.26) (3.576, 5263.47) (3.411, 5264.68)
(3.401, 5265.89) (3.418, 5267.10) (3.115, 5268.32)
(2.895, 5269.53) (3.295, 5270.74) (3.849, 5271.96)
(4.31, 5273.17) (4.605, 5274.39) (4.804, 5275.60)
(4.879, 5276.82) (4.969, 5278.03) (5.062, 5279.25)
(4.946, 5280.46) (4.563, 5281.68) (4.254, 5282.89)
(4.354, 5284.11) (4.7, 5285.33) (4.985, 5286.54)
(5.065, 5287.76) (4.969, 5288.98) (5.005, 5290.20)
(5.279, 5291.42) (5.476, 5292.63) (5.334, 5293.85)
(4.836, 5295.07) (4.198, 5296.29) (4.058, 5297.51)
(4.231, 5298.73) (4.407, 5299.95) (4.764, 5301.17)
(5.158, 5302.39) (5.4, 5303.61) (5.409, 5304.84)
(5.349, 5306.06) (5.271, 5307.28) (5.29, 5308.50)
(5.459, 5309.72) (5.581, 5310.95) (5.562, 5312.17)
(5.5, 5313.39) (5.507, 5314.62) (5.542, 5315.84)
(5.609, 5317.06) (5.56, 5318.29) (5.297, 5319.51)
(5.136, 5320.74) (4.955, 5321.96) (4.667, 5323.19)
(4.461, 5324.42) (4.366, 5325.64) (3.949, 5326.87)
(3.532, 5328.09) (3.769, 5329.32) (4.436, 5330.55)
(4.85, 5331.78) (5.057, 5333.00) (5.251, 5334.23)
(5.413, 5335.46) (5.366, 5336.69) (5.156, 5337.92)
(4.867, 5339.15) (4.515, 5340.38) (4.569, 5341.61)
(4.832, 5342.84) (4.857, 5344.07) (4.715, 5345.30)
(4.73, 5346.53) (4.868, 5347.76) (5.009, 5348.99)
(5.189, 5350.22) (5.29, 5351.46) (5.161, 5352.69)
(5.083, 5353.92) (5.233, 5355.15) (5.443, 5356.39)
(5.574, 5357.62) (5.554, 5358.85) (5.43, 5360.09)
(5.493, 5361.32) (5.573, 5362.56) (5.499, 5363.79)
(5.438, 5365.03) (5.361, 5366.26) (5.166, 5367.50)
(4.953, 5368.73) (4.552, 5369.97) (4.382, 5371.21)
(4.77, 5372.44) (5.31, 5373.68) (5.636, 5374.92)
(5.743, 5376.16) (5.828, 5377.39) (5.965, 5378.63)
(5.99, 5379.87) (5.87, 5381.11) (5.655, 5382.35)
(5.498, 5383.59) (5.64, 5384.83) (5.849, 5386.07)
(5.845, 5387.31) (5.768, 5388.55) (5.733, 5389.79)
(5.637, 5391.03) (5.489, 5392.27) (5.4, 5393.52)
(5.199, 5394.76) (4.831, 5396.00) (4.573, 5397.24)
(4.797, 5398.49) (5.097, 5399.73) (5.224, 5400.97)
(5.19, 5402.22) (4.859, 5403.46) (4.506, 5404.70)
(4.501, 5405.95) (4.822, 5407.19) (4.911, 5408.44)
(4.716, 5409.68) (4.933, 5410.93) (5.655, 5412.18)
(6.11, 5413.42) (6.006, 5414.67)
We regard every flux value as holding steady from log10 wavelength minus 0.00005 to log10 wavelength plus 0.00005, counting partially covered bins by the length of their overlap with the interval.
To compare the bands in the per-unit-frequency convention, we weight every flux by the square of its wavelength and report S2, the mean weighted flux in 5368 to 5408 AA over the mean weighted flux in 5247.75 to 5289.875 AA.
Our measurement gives 1.24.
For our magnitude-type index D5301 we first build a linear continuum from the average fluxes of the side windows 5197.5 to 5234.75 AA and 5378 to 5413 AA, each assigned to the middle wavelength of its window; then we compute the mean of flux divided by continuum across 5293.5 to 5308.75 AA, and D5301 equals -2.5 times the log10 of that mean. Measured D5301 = -0.079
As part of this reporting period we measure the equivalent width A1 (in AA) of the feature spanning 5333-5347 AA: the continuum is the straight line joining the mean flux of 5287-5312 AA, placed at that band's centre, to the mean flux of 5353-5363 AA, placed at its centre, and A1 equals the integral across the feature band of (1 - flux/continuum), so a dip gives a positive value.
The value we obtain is 0.9 AA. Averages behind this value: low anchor 5.04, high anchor 5.41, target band 4.94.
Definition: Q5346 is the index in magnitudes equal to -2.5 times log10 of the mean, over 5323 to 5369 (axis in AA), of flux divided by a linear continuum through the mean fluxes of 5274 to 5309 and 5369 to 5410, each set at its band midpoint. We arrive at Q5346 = 0.03 mag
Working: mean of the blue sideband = 4.88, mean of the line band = 4.97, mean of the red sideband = 5.27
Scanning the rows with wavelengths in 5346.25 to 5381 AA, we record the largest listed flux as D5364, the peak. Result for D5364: 5.99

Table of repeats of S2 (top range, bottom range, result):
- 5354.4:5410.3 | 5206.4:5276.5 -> 1.30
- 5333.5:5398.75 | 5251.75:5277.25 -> 1.29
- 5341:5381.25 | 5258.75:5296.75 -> 1.22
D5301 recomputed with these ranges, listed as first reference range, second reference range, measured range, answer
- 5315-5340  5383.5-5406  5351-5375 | -0.04 mag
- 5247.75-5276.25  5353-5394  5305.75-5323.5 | -0.11 mag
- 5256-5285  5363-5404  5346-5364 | -0.04 mag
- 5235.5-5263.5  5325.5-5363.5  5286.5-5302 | 0.02 mag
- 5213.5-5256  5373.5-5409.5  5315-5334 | 0.06 mag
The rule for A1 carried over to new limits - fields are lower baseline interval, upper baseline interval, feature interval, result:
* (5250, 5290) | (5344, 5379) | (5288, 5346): -1.4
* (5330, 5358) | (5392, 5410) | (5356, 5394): -3.9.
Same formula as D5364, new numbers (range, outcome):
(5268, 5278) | 4.879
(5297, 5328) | 5.609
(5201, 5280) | 5.4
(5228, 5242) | 5.272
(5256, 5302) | 5.476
